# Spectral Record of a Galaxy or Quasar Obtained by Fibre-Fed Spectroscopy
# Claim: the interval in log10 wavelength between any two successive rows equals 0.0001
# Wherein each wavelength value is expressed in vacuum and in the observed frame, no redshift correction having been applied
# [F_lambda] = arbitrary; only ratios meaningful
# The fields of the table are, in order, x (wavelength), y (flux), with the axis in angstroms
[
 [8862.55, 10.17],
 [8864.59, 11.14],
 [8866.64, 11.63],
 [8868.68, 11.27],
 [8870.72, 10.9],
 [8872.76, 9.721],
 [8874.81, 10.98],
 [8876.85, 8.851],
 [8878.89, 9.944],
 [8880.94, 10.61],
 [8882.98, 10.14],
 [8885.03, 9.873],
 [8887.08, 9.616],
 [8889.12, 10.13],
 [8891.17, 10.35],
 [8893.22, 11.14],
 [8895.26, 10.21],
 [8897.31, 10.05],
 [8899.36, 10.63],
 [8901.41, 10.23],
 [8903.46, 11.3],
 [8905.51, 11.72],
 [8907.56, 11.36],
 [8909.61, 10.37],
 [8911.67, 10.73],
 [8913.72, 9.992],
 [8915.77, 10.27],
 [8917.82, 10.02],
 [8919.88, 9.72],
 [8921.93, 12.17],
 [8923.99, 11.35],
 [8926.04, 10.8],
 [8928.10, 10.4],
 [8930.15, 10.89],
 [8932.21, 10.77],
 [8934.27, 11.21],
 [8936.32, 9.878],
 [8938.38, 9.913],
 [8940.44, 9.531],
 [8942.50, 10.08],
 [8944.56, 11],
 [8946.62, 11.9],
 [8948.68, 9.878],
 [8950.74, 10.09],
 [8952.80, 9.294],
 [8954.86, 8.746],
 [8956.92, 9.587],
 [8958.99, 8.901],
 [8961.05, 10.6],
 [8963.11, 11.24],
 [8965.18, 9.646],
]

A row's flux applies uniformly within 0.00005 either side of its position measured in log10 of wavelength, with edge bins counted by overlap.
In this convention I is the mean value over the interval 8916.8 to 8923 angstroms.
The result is 10.6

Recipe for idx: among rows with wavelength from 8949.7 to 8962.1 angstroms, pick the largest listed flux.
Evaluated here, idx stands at 10.6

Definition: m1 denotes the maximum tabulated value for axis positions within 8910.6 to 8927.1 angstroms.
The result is 12.17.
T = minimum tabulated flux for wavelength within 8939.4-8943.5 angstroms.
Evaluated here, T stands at 9.531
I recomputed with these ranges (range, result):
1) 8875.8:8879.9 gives 9.43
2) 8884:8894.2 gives 10.2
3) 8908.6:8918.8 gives 10.3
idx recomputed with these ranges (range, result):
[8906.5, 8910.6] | 11.36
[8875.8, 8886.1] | 10.61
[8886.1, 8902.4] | 11.14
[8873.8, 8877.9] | 10.98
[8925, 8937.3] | 11.21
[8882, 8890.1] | 10.14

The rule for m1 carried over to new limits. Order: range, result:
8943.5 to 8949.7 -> 11.9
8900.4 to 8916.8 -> 11.72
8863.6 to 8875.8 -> 11.63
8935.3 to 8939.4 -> 9.913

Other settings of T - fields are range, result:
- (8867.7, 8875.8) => 9.721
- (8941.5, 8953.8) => 9.294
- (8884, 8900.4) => 9.616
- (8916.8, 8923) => 9.72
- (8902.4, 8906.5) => 11.3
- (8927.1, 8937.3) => 9.878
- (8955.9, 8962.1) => 8.901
